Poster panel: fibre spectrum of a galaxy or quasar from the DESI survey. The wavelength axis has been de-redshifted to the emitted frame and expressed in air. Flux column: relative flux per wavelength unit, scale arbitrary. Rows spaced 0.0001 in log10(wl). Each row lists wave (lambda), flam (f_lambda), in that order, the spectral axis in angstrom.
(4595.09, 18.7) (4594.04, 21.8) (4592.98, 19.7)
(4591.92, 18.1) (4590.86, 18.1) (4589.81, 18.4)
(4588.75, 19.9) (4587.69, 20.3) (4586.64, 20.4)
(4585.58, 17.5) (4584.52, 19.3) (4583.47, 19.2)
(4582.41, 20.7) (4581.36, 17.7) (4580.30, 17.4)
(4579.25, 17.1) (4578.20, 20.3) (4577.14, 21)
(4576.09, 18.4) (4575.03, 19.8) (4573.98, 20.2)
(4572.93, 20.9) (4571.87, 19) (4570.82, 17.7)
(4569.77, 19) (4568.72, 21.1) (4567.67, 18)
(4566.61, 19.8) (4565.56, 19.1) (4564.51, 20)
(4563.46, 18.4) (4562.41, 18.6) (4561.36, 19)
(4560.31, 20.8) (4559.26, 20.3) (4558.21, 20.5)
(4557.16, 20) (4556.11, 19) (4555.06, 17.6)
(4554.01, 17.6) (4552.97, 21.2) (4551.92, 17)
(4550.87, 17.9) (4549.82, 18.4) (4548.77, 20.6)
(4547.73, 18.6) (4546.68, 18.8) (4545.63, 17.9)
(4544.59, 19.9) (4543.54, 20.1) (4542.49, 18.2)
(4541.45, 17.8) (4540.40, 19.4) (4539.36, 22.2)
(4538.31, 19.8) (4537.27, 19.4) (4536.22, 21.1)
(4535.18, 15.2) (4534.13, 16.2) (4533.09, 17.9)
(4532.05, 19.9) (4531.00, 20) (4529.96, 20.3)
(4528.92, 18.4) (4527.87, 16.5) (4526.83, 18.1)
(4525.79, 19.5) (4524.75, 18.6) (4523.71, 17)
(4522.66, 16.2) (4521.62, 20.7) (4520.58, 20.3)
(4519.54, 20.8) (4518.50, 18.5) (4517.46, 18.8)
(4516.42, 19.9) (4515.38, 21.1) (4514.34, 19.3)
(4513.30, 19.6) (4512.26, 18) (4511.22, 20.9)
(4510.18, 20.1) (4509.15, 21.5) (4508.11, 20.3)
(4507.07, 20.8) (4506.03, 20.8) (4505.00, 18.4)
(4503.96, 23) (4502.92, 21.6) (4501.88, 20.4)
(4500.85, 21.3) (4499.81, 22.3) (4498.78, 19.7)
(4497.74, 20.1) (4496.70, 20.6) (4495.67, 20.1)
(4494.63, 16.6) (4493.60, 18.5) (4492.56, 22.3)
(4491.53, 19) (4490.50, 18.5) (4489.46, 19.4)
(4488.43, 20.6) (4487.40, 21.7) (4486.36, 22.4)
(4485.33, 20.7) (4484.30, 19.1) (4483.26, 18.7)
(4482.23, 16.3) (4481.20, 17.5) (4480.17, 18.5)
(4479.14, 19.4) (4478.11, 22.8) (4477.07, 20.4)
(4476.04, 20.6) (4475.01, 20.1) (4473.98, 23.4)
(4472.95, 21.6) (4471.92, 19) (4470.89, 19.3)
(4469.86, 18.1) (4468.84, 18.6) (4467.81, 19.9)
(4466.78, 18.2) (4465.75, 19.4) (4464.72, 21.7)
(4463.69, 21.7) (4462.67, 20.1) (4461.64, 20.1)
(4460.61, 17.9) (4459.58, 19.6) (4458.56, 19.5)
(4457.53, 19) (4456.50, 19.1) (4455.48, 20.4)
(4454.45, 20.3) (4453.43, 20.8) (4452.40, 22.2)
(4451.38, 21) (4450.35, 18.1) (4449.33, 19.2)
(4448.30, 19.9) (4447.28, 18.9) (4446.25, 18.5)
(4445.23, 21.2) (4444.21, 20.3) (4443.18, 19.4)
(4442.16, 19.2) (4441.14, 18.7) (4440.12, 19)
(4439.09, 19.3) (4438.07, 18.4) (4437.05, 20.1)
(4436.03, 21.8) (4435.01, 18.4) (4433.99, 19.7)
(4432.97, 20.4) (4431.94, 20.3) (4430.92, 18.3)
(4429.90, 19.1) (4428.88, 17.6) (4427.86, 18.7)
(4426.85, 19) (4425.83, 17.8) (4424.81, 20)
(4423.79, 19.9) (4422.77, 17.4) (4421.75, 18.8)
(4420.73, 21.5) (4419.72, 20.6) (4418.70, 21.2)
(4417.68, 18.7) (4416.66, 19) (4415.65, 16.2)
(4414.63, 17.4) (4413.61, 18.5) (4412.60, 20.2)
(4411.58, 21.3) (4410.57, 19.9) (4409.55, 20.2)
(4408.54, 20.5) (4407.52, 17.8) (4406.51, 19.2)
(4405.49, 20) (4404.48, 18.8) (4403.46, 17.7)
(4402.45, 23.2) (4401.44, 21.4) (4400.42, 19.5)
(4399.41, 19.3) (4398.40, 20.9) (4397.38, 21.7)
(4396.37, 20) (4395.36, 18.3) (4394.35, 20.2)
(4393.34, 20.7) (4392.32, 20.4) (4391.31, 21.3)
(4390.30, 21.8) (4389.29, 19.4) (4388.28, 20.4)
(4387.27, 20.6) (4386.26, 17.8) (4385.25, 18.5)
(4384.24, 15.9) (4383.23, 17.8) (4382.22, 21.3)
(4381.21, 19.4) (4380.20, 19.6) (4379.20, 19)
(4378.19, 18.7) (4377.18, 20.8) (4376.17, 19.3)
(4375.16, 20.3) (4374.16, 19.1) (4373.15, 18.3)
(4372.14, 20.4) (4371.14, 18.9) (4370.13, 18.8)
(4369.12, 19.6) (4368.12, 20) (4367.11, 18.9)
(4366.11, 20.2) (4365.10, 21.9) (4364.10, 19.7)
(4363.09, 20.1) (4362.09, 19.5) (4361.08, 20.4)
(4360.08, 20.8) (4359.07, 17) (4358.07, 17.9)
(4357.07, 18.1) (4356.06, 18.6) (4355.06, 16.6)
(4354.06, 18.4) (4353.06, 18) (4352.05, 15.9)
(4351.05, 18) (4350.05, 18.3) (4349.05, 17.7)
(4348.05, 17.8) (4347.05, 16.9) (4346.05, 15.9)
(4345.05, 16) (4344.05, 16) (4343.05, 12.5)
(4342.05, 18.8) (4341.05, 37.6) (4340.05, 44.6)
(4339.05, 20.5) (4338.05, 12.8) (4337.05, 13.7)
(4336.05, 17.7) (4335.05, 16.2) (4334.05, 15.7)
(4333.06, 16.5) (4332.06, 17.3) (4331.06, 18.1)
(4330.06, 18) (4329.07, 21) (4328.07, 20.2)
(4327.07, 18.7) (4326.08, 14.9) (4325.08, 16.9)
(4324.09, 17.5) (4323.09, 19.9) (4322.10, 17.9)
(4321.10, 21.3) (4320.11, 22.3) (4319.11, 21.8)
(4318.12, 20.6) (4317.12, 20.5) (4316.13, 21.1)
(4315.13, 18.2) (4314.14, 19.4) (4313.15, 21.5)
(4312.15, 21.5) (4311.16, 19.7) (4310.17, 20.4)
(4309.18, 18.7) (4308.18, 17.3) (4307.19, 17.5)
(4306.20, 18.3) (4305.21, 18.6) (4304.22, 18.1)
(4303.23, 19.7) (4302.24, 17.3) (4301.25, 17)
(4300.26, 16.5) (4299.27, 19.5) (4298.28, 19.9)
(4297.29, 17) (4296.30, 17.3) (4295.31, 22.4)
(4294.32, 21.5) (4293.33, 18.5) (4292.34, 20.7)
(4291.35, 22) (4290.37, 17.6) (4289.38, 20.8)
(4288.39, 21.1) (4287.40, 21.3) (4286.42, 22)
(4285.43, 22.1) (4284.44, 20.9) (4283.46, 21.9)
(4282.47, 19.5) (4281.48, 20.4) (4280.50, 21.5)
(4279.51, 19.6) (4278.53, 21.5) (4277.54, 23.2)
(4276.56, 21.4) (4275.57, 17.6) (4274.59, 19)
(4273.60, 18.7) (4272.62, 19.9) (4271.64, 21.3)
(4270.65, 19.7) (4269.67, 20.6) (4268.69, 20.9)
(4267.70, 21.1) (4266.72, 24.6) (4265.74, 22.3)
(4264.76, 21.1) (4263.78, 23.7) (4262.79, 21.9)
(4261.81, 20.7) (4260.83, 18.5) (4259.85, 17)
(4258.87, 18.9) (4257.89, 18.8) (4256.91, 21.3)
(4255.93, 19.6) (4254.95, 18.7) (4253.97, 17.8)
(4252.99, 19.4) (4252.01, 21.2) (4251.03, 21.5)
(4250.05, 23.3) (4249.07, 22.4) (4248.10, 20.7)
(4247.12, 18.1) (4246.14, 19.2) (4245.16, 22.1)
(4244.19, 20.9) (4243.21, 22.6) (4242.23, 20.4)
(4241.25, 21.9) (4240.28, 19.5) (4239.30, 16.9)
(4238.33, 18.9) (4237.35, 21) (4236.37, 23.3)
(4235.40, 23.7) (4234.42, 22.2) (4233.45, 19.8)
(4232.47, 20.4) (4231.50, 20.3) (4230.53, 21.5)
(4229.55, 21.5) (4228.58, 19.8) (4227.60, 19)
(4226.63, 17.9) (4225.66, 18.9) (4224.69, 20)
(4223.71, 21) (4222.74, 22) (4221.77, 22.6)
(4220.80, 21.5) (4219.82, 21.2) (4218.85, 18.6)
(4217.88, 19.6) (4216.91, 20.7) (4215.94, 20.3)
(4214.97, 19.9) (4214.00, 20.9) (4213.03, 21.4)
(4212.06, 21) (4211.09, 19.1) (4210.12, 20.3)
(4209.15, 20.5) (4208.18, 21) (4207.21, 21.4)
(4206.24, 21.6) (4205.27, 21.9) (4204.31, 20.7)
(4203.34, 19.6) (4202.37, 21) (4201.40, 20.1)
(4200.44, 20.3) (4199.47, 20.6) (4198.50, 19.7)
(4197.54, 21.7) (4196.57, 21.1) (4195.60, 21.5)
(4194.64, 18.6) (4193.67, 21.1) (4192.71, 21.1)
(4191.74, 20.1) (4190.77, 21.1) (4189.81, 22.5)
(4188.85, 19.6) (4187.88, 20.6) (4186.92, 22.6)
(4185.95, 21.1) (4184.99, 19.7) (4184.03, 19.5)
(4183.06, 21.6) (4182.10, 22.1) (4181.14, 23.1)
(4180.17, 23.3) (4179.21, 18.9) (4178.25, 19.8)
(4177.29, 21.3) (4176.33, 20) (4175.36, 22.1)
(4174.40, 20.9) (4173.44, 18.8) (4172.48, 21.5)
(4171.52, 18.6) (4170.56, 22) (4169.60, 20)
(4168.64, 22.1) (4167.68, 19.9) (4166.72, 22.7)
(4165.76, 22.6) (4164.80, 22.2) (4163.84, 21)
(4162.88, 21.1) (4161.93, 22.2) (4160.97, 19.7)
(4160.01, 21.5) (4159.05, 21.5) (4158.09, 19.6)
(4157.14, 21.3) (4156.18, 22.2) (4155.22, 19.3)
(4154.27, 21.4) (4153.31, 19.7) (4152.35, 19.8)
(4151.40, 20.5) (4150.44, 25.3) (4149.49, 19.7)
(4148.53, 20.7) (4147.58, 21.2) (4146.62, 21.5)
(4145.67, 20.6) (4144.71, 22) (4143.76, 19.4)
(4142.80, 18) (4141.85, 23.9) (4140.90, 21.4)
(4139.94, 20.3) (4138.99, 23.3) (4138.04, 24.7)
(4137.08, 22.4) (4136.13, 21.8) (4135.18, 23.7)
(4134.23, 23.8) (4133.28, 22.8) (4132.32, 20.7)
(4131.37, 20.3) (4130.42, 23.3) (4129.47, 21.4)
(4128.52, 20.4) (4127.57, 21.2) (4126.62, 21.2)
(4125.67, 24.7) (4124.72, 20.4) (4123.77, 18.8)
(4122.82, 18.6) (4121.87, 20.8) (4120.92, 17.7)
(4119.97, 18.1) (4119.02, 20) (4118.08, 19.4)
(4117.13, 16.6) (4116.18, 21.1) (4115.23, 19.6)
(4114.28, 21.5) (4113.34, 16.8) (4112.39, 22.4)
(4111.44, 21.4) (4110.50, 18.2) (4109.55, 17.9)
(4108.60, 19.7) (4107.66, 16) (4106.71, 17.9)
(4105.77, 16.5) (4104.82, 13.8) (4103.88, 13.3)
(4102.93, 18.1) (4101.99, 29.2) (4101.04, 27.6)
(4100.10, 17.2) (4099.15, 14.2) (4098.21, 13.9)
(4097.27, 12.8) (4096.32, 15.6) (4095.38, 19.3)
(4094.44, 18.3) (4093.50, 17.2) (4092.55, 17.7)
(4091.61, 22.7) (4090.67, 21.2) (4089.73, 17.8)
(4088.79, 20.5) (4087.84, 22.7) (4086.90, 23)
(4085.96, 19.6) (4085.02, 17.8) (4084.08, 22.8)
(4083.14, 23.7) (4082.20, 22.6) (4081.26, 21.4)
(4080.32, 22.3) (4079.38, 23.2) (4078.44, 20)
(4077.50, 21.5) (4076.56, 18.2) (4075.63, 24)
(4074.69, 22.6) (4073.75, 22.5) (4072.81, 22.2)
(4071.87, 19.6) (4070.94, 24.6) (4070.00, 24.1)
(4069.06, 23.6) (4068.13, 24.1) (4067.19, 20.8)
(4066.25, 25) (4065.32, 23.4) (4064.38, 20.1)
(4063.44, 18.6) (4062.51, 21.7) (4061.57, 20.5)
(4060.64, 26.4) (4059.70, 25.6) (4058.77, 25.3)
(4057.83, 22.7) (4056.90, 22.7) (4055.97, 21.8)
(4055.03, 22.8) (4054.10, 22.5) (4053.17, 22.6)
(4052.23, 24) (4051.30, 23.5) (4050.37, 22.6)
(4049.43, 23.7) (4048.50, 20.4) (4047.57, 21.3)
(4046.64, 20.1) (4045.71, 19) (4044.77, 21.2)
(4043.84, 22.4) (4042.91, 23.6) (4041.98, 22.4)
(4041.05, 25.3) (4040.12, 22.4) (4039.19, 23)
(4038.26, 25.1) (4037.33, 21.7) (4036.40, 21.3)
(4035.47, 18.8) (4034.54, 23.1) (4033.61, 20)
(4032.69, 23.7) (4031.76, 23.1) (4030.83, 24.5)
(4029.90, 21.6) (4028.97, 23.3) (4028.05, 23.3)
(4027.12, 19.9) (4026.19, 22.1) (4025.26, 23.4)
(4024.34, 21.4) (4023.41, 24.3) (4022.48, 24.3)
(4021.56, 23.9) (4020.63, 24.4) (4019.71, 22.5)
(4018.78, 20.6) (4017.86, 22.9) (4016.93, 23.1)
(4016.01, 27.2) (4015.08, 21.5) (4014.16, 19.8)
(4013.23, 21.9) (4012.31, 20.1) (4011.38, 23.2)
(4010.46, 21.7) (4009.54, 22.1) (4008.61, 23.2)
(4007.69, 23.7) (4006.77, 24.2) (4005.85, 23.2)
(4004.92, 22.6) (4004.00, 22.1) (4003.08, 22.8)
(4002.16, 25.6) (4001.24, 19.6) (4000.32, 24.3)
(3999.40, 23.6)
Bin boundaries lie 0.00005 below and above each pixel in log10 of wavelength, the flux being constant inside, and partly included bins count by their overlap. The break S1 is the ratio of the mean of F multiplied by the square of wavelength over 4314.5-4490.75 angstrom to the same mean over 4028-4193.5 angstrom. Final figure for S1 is 1.06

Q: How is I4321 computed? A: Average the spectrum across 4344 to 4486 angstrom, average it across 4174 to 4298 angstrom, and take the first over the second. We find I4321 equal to 0.9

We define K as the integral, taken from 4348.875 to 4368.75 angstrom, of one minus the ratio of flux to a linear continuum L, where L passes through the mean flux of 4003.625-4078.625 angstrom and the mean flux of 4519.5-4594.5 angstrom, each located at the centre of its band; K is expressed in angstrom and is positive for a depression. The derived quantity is 1.54 angstrom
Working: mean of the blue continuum 22.5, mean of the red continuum 19.1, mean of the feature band 18.8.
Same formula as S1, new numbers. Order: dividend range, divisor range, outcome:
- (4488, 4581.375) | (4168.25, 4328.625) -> 1.09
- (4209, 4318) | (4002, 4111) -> 1.04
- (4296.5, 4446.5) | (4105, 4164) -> 1.05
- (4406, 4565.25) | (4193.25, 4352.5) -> 1.07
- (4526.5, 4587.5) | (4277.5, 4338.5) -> 1.11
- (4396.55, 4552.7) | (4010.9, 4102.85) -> 1.09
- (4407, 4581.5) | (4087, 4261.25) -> 1.11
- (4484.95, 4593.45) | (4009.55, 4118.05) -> 1.14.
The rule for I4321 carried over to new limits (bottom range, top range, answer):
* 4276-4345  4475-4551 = 0.99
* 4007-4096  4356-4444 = 0.88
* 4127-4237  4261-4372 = 0.93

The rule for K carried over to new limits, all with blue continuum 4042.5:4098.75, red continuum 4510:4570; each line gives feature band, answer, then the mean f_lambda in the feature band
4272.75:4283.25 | 0.1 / 20.3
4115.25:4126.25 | 0.8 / 19.7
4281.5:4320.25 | 1.0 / 19.8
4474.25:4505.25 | -1.1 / 20.1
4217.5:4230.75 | 0.2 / 20.3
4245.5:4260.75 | 0.5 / 19.8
